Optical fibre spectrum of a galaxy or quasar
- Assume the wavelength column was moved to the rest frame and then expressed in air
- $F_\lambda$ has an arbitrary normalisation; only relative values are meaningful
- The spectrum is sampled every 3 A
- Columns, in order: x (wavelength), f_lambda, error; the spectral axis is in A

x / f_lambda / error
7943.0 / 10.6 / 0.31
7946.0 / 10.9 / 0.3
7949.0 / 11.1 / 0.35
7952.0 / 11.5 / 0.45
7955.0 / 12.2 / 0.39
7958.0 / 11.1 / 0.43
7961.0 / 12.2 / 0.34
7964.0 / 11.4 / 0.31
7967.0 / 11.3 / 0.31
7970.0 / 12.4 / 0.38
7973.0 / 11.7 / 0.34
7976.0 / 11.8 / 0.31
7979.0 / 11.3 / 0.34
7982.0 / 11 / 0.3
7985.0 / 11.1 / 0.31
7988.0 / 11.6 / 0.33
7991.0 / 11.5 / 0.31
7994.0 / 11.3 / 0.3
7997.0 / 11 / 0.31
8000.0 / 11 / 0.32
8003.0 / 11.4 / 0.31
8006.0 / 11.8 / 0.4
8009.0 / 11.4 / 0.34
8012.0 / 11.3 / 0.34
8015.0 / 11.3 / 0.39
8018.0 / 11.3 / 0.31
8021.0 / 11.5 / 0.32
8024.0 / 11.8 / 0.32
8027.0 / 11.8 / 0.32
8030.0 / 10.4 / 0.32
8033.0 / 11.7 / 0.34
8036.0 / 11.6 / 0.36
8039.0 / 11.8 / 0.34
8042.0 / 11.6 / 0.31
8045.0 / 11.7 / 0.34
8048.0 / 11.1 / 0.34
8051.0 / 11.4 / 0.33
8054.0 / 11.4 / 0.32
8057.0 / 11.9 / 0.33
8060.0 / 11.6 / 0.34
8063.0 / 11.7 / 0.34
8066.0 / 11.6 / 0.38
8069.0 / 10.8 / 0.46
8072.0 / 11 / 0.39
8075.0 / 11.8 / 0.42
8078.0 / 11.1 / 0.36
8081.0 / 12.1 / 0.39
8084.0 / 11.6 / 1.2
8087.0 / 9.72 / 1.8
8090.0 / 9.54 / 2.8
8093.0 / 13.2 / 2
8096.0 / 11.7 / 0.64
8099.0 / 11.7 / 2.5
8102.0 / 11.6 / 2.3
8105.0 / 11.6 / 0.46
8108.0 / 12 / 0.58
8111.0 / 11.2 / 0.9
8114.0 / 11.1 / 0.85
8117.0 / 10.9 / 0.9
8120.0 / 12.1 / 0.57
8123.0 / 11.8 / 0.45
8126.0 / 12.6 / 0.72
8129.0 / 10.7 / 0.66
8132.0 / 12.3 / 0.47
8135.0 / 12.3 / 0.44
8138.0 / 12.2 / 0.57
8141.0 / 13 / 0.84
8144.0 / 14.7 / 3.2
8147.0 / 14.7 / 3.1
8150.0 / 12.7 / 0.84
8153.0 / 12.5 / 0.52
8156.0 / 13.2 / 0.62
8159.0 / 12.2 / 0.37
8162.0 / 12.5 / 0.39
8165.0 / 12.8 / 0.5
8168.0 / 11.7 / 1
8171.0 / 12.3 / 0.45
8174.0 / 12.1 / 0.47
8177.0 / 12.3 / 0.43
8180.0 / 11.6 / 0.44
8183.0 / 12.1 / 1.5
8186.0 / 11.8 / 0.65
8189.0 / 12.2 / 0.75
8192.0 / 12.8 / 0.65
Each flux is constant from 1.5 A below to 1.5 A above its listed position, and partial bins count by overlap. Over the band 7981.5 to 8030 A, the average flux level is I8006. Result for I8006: 11.4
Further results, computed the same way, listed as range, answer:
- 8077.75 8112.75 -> 11.4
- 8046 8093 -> 11.3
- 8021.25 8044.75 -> 11.5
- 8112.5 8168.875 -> 12.4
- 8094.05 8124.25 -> 11.6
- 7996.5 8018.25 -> 11.3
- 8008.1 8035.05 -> 11.4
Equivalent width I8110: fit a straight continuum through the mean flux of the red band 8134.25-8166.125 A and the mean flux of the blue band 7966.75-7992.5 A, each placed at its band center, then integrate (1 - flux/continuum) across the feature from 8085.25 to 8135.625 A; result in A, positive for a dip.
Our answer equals 4.5 A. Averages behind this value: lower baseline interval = 11.5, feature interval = 11.5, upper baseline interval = 13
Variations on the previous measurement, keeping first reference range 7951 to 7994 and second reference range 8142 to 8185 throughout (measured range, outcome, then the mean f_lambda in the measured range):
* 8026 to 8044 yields 0.7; 11.5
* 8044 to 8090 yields 3.1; 11.3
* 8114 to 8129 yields 0.9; 11.7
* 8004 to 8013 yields 0.2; 11.5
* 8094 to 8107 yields 0.6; 11.7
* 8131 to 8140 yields 0.1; 12.3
